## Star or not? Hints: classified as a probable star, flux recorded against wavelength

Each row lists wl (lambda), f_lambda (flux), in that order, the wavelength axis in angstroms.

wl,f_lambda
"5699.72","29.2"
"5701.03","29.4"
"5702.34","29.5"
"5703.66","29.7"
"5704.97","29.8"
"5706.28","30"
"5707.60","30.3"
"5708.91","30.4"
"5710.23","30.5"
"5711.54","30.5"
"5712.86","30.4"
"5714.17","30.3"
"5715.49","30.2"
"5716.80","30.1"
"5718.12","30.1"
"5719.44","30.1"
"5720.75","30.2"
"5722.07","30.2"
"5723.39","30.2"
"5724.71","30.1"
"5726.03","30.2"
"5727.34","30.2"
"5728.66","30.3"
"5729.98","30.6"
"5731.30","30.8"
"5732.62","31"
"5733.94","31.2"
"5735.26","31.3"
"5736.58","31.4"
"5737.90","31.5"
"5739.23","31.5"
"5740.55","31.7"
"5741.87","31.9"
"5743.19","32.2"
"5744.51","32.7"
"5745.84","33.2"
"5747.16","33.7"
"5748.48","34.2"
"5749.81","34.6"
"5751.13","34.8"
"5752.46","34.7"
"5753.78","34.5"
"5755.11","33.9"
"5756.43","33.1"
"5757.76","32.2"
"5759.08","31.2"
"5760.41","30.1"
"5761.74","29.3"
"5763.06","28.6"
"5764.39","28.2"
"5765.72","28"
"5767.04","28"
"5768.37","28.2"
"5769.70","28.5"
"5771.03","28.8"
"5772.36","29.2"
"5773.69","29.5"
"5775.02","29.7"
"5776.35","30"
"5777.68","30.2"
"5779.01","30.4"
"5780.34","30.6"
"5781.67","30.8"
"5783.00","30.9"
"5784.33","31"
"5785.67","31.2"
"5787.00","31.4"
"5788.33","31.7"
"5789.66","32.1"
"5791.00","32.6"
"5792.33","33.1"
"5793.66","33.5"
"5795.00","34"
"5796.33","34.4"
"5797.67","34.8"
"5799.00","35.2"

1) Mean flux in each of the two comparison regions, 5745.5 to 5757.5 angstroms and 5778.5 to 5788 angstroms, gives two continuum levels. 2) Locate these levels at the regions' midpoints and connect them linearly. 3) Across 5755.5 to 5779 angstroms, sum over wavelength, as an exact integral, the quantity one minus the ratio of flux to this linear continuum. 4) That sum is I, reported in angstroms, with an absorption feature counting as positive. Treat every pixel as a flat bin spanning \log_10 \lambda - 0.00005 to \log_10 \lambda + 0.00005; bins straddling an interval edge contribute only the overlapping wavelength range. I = 2.1 angstroms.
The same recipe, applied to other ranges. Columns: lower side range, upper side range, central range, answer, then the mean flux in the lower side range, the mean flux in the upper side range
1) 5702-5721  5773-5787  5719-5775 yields -1.40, 30.2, 30.5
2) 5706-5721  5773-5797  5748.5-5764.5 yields -0.68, 30.3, 31.5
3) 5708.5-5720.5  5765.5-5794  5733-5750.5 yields -1.17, 30.3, 30.4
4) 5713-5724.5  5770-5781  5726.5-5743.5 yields -0.63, 30.2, 29.8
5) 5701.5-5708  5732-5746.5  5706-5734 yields 0.30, 29.8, 31.8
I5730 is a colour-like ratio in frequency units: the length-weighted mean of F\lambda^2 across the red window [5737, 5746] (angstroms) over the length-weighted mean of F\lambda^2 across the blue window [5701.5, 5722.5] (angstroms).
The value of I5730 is 1.07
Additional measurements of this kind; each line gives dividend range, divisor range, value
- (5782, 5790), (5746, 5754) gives 0.92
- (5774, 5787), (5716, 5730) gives 1.03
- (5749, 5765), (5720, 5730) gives 1.07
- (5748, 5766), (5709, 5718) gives 1.07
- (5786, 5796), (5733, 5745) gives 1.05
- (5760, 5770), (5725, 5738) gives 0.94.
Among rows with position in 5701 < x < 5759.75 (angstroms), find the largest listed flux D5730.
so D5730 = 34.8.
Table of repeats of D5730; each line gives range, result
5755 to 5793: 33.9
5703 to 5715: 30.5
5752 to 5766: 34.7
